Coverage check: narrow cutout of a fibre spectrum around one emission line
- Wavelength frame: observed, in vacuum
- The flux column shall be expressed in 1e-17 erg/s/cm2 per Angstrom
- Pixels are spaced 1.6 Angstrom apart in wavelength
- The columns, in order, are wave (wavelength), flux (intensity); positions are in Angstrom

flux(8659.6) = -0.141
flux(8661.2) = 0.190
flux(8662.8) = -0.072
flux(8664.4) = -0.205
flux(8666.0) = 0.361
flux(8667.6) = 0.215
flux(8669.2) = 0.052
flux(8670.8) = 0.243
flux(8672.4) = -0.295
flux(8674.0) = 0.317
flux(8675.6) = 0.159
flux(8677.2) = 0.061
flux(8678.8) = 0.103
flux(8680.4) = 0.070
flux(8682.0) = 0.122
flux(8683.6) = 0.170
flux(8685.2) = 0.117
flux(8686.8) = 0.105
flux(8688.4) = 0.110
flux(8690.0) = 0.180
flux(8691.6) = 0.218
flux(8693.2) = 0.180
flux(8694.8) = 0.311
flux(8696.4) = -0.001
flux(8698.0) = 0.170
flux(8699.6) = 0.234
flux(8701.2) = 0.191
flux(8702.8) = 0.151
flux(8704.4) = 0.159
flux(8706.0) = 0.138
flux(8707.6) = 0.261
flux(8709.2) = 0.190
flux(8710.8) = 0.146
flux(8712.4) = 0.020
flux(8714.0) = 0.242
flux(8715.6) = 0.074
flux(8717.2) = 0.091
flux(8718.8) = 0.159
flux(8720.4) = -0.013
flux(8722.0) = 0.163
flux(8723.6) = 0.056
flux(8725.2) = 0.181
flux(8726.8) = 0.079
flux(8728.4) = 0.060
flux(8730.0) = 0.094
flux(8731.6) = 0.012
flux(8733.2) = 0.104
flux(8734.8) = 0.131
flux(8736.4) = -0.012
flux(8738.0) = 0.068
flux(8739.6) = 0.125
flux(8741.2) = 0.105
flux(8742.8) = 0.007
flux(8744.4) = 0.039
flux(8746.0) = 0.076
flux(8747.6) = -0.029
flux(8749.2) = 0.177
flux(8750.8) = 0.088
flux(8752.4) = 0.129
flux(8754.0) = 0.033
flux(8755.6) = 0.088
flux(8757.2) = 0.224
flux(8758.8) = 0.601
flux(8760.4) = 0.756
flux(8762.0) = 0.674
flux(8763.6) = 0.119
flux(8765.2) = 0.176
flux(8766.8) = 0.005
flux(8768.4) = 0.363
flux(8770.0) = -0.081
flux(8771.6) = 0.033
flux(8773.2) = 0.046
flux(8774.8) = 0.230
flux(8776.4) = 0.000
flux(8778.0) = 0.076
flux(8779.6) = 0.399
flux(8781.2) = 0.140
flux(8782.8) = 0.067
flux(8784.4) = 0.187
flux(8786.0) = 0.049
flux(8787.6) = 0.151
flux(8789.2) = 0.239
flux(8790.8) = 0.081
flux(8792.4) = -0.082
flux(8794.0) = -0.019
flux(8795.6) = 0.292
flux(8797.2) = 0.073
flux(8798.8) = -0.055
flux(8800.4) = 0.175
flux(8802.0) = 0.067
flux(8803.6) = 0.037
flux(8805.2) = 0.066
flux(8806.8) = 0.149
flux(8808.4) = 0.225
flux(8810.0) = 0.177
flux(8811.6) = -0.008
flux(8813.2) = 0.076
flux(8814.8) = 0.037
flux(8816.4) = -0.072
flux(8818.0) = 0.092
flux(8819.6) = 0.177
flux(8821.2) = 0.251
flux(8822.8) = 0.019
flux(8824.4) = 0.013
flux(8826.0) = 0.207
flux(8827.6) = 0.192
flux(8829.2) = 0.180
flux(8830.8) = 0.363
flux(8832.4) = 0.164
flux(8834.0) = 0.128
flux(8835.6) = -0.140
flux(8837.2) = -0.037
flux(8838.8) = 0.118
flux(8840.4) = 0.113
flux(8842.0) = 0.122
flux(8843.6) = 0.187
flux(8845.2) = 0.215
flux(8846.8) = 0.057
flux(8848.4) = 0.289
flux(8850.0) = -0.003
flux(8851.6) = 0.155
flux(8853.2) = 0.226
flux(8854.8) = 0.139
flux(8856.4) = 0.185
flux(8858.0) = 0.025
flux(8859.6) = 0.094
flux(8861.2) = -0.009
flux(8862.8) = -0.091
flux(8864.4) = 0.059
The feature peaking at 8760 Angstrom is H-beta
